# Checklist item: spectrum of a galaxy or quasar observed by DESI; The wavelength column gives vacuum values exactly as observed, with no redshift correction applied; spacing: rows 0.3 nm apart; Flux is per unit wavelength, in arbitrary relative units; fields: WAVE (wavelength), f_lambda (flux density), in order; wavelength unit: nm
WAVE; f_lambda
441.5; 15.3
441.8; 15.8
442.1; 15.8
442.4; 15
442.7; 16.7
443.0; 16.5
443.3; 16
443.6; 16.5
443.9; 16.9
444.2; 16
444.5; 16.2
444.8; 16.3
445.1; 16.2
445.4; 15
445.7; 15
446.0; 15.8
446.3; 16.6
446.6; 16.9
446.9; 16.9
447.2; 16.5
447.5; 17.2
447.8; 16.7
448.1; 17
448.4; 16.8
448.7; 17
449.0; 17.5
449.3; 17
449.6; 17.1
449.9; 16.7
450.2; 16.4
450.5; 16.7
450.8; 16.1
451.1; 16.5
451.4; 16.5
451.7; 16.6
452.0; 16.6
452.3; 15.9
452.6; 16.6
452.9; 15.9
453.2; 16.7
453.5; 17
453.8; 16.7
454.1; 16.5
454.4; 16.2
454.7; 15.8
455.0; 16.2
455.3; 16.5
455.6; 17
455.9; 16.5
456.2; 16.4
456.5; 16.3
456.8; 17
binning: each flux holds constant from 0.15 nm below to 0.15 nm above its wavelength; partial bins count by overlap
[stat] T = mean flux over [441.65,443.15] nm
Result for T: 16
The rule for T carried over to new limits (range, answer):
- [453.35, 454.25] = 16.7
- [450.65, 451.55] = 16.4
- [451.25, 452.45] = 16.4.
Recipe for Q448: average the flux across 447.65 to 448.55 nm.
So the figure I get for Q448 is 16.8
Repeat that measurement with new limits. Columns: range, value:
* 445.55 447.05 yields 16.2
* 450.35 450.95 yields 16.4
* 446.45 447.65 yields 16.9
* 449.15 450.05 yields 16.9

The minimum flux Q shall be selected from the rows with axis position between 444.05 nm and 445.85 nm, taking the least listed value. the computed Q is 15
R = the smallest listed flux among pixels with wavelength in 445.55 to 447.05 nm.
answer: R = 15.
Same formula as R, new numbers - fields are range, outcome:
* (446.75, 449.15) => 16.5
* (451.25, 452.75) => 15.9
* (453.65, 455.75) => 15.8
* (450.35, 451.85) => 16.1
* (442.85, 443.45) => 16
